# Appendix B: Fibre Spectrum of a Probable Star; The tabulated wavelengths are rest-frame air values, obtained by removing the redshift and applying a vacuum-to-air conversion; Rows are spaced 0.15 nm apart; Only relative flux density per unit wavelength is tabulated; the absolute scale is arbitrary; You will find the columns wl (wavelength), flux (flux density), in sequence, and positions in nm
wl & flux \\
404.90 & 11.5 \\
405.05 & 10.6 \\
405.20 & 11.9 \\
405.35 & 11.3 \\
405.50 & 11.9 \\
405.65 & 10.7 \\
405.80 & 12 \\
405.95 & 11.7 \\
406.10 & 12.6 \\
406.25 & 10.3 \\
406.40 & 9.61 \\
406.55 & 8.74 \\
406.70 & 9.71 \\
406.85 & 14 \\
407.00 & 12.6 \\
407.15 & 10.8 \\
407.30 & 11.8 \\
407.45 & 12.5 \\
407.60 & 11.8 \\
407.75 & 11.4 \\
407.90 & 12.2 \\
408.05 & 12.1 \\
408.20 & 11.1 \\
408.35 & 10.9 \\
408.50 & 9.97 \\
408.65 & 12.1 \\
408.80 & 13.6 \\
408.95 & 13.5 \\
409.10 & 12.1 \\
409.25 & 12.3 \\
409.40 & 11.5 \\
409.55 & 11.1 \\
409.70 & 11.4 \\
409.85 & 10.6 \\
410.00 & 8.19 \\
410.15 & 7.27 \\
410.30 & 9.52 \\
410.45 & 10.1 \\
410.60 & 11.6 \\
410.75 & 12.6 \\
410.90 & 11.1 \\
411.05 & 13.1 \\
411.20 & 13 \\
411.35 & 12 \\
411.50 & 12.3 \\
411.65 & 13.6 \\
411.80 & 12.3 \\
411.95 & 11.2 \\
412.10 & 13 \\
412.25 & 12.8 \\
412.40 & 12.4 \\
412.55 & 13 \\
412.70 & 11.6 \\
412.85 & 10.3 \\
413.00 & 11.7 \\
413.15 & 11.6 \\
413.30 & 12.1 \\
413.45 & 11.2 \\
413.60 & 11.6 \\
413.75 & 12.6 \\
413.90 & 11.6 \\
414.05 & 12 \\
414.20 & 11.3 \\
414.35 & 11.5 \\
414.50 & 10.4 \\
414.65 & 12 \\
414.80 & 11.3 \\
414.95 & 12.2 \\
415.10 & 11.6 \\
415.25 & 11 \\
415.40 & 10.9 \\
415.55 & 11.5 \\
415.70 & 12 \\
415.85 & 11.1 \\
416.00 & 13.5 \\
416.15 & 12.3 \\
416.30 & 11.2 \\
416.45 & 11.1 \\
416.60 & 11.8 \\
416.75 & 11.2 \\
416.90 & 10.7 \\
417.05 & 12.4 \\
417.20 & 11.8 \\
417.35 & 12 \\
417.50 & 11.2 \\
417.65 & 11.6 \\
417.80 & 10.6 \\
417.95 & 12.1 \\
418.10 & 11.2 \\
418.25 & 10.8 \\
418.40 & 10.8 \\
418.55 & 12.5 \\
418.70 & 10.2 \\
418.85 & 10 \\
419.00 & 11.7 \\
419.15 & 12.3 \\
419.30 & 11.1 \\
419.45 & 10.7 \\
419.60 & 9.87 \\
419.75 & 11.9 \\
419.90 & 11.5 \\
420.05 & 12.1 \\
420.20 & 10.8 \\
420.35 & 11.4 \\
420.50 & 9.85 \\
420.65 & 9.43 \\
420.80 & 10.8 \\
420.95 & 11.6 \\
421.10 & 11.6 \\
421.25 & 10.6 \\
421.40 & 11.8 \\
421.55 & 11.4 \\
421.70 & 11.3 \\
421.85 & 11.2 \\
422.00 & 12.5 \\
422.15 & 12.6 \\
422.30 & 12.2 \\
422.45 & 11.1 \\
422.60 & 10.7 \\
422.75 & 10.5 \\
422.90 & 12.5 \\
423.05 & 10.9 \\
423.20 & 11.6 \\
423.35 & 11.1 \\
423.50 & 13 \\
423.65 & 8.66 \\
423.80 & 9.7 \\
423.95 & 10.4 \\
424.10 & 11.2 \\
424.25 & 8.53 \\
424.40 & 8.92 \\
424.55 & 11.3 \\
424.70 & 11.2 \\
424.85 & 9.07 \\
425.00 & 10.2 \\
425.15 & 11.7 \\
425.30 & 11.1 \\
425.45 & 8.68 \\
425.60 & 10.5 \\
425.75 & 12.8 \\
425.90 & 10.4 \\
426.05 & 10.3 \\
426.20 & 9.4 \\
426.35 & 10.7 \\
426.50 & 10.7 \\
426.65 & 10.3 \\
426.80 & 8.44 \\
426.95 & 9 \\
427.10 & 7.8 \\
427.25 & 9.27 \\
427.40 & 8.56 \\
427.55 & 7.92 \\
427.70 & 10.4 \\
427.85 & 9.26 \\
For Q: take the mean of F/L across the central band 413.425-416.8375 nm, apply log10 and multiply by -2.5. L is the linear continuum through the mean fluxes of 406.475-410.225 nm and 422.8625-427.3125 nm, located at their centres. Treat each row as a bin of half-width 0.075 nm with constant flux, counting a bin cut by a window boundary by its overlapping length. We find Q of -0.07 mag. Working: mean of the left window 11.3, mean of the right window 10.3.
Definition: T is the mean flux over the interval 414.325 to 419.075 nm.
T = 11.4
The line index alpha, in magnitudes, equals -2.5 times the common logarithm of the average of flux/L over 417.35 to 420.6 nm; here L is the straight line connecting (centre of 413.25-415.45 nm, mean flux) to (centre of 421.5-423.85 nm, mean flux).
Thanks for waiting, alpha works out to 0.03 mag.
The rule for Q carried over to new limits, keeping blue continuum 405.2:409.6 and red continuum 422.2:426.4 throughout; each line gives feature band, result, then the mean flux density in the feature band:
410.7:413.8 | -0.08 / 12.1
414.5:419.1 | -0.04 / 11.5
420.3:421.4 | 0.00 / 10.8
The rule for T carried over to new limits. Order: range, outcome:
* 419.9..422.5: 11.3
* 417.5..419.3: 11.2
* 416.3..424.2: 11.2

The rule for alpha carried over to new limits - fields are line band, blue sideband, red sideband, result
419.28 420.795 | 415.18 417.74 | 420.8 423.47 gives 0.066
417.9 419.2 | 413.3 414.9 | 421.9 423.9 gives 0.018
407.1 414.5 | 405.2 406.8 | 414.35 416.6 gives -0.035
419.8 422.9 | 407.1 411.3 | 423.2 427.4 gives -0.082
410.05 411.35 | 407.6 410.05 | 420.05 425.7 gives 0.040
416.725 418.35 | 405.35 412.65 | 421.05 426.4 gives -0.024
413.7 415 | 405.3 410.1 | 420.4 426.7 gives -0.044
